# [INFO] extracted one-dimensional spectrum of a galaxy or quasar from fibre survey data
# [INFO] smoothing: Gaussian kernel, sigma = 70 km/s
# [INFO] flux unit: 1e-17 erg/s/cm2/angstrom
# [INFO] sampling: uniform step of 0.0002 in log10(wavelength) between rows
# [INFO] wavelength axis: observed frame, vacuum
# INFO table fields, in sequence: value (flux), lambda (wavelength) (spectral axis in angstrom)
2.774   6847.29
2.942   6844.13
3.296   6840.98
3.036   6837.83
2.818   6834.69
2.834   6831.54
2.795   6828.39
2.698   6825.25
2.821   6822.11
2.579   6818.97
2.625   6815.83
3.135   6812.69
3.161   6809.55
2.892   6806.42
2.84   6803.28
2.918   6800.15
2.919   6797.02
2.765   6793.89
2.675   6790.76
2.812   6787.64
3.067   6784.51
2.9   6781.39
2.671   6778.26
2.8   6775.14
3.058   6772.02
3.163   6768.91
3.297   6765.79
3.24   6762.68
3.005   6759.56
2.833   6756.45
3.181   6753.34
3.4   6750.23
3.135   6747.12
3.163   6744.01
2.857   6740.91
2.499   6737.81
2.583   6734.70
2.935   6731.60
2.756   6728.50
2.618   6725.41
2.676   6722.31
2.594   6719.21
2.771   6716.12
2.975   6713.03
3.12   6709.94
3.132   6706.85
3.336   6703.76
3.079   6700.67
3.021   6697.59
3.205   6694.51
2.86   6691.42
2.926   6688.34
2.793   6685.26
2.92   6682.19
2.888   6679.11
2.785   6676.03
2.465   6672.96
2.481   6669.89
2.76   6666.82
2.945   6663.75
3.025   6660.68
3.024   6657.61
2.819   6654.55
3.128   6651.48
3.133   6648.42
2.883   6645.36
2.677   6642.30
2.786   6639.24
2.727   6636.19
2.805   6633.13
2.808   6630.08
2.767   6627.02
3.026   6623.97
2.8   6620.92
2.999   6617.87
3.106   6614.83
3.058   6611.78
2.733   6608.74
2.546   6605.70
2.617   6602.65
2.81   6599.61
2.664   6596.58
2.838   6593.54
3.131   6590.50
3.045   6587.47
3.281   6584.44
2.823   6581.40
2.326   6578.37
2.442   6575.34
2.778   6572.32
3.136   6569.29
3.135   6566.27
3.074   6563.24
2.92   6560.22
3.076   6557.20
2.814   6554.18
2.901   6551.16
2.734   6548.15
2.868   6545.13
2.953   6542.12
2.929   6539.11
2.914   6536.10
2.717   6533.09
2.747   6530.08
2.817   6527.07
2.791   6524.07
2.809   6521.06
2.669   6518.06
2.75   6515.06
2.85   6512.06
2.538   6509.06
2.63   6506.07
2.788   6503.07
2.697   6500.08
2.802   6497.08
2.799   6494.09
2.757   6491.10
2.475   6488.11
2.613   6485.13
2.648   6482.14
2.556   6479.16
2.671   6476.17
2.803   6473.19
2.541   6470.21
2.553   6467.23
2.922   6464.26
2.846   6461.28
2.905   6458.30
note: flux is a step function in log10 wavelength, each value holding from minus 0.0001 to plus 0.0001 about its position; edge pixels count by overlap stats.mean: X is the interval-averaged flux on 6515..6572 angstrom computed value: 2.88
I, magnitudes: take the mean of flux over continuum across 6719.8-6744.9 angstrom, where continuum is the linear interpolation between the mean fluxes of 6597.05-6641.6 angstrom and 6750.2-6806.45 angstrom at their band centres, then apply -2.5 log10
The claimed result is 0.07 mag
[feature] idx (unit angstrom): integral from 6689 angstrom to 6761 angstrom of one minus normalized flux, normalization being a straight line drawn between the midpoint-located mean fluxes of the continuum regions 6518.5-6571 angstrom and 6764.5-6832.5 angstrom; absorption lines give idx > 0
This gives -1.5 angstrom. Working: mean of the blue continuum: 2.9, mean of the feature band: 2.94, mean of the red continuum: 2.88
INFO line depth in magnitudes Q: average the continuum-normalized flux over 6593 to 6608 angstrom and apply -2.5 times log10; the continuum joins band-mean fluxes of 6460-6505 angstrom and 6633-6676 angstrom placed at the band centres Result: 0.04 mag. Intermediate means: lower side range 2.7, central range 2.69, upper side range 2.83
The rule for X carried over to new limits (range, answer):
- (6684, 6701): 2.98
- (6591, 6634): 2.83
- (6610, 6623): 2.99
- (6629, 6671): 2.86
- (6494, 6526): 2.74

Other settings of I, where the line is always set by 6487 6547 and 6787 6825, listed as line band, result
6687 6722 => -0.07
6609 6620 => -0.08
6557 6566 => -0.09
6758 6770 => -0.13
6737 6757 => -0.08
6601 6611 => 0.05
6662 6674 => 0.05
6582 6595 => -0.10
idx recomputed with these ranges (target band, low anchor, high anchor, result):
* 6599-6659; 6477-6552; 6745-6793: 0.1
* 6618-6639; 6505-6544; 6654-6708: 0.3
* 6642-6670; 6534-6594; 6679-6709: 0.7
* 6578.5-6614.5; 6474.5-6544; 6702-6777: -0.4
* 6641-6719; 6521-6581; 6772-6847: -1.7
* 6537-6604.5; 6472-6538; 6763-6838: -2.9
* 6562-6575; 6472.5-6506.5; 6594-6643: -1.0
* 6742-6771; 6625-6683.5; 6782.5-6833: -3.1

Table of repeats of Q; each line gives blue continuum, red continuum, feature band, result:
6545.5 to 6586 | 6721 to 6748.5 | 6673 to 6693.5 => -0.01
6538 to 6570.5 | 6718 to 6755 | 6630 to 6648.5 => 0.04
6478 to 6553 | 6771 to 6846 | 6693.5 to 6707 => -0.12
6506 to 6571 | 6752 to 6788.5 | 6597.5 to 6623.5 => 0.02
